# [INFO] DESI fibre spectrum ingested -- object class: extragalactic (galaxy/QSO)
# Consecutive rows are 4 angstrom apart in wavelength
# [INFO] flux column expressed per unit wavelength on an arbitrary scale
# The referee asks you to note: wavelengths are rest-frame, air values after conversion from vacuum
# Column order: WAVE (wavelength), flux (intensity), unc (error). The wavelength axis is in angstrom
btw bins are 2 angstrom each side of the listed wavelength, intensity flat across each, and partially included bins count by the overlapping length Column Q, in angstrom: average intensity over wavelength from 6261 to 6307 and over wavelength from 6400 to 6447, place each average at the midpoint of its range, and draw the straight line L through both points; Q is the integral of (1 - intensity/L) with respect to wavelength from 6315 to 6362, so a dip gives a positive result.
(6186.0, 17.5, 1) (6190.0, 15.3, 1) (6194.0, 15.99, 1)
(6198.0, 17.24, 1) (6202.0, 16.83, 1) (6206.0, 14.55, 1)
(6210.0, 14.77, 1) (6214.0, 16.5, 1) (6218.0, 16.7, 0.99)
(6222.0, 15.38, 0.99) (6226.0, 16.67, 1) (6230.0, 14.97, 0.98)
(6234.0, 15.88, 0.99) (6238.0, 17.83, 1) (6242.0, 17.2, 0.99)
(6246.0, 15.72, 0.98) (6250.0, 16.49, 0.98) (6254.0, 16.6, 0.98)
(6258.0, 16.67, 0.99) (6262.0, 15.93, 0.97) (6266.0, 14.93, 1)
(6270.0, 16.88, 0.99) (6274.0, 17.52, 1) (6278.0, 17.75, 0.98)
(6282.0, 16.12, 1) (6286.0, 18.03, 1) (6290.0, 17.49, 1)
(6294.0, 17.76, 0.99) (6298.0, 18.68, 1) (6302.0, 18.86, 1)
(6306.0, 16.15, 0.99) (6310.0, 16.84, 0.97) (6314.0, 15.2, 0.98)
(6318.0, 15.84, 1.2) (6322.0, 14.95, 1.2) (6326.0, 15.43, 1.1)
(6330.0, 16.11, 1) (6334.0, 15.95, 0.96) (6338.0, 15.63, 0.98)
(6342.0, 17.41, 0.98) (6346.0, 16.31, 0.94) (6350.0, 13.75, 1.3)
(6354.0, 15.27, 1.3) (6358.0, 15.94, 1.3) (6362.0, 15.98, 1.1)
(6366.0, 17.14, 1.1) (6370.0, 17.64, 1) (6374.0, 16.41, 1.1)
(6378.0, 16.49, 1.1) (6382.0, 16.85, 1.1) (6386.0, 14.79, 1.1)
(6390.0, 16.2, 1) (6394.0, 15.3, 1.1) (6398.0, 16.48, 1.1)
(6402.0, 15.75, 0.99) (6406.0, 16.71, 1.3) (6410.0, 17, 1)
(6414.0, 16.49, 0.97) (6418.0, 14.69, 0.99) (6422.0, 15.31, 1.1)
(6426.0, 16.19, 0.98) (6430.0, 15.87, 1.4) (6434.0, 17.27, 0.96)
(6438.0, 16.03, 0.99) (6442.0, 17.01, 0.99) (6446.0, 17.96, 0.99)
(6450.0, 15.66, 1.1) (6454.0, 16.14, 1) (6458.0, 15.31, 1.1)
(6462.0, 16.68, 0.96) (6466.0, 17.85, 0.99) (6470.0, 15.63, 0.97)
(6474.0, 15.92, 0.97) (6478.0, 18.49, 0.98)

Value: 3.3 angstrom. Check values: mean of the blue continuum 17.2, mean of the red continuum 16.3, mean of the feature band 15.7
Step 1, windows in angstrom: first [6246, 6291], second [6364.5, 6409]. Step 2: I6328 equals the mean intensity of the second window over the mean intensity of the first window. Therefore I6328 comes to 1.0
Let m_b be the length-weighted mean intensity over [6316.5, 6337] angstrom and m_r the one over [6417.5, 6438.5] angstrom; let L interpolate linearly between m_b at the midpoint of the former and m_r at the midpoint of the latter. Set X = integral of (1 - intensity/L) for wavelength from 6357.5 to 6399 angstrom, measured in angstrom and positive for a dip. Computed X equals -1.3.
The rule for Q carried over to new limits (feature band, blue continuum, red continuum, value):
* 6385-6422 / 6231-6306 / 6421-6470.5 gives 1.4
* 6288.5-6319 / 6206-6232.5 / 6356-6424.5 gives -2.3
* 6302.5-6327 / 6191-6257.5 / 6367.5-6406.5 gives 0.4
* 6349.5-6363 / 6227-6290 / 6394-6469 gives 0.9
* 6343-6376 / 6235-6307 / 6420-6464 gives 1.1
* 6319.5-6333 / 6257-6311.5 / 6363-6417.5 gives 1.0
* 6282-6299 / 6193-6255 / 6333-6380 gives -1.6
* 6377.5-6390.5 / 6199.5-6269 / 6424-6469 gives 0.3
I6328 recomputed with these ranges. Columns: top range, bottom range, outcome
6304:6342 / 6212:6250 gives 0.97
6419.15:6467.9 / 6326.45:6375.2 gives 1.02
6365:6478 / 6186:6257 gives 1.01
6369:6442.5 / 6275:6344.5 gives 0.97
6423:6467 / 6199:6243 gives 1.02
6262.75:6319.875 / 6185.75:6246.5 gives 1.05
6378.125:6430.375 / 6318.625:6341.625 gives 1.02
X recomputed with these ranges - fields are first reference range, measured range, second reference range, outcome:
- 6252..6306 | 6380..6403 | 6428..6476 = 1.08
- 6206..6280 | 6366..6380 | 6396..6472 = -0.49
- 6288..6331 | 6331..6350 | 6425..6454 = 0.69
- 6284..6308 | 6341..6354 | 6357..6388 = 0.98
